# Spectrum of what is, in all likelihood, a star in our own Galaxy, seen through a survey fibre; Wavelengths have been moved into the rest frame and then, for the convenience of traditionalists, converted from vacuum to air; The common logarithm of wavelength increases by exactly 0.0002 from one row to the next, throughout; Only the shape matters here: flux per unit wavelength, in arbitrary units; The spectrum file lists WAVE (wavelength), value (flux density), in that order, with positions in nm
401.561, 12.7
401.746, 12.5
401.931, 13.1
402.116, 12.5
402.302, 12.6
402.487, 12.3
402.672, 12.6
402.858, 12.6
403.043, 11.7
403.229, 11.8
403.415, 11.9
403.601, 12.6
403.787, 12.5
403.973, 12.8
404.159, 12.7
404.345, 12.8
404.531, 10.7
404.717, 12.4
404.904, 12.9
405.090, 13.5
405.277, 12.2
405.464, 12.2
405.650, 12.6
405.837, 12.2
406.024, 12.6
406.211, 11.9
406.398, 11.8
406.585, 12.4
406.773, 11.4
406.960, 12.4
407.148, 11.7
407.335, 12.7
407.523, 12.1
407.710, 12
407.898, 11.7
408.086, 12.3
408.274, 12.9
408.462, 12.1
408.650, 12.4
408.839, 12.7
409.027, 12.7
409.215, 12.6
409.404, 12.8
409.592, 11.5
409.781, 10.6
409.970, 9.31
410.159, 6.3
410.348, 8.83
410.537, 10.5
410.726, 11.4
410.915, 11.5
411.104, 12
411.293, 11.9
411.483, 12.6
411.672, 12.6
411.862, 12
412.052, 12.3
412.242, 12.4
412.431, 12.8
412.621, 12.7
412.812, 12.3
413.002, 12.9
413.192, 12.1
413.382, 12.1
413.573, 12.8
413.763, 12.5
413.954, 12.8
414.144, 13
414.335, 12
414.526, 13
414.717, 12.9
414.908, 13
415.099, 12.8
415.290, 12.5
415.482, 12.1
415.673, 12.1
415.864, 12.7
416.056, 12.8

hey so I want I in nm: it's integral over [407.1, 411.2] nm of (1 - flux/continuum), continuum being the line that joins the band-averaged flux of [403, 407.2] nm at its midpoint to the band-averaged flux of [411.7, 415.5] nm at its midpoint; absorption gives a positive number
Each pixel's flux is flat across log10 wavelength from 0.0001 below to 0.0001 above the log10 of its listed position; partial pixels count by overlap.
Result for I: 0.304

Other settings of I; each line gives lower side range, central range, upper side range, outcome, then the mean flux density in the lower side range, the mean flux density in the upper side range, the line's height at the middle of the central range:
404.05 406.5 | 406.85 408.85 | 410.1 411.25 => -0.16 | 12.4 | 10.3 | 11.4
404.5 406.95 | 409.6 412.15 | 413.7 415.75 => 0.31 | 12.3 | 12.6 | 12.5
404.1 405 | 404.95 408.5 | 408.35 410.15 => -0.08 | 12.3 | 11.6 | 12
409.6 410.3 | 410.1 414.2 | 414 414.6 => -0.37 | 9.07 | 12.7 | 10.9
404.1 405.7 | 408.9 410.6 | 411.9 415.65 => 0.26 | 12.4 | 12.6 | 12.5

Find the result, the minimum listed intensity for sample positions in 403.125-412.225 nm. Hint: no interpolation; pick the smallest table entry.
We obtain 6.3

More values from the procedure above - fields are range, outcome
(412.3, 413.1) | 12.3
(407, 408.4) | 11.7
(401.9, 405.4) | 10.7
